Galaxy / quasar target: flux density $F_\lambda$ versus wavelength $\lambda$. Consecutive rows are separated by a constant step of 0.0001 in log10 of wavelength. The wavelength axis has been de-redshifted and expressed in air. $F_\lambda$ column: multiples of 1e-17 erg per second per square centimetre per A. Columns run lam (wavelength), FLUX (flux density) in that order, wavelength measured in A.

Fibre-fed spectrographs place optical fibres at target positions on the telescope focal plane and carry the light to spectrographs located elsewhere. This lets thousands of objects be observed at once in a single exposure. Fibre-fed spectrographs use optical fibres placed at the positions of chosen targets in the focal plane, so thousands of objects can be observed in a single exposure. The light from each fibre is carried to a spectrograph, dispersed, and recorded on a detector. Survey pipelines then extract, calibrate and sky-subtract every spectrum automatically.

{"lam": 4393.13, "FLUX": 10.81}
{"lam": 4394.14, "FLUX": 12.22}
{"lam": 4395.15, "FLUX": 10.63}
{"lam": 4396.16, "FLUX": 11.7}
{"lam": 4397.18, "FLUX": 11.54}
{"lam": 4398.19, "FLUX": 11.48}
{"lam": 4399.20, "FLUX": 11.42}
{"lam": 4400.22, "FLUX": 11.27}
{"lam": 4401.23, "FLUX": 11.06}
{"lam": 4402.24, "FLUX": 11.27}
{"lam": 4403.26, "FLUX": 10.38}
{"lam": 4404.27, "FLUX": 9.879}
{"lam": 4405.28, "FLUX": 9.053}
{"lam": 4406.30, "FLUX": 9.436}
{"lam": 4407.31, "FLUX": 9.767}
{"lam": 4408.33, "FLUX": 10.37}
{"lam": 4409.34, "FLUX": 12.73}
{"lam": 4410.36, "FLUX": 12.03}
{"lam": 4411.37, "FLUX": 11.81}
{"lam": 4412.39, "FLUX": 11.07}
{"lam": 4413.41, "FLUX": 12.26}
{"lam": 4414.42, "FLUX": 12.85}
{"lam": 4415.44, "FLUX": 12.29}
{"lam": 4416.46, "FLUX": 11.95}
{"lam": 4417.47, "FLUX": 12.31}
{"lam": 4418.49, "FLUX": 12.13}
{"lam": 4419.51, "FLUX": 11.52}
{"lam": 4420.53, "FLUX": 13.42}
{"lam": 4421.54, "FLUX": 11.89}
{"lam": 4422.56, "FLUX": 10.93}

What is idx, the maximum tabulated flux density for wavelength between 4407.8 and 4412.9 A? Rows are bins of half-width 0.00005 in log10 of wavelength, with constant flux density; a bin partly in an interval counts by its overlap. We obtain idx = 12.73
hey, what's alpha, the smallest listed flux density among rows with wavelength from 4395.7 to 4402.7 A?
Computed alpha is 11.06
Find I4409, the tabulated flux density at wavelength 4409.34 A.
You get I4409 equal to 12.73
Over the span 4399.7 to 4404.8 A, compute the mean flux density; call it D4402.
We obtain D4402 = 10.8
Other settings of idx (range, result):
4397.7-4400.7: 11.48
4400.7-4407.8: 11.27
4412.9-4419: 12.85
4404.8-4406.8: 9.436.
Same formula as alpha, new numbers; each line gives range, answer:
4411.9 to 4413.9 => 11.07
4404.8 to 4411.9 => 9.053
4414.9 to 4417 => 11.95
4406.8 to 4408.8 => 9.767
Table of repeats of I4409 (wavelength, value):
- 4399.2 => 11.42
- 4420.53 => 13.42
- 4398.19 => 11.48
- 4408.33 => 10.37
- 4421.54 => 11.89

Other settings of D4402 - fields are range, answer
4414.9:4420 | 12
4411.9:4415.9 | 12.1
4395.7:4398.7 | 11.6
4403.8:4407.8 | 9.54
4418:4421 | 12.3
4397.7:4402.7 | 11.3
